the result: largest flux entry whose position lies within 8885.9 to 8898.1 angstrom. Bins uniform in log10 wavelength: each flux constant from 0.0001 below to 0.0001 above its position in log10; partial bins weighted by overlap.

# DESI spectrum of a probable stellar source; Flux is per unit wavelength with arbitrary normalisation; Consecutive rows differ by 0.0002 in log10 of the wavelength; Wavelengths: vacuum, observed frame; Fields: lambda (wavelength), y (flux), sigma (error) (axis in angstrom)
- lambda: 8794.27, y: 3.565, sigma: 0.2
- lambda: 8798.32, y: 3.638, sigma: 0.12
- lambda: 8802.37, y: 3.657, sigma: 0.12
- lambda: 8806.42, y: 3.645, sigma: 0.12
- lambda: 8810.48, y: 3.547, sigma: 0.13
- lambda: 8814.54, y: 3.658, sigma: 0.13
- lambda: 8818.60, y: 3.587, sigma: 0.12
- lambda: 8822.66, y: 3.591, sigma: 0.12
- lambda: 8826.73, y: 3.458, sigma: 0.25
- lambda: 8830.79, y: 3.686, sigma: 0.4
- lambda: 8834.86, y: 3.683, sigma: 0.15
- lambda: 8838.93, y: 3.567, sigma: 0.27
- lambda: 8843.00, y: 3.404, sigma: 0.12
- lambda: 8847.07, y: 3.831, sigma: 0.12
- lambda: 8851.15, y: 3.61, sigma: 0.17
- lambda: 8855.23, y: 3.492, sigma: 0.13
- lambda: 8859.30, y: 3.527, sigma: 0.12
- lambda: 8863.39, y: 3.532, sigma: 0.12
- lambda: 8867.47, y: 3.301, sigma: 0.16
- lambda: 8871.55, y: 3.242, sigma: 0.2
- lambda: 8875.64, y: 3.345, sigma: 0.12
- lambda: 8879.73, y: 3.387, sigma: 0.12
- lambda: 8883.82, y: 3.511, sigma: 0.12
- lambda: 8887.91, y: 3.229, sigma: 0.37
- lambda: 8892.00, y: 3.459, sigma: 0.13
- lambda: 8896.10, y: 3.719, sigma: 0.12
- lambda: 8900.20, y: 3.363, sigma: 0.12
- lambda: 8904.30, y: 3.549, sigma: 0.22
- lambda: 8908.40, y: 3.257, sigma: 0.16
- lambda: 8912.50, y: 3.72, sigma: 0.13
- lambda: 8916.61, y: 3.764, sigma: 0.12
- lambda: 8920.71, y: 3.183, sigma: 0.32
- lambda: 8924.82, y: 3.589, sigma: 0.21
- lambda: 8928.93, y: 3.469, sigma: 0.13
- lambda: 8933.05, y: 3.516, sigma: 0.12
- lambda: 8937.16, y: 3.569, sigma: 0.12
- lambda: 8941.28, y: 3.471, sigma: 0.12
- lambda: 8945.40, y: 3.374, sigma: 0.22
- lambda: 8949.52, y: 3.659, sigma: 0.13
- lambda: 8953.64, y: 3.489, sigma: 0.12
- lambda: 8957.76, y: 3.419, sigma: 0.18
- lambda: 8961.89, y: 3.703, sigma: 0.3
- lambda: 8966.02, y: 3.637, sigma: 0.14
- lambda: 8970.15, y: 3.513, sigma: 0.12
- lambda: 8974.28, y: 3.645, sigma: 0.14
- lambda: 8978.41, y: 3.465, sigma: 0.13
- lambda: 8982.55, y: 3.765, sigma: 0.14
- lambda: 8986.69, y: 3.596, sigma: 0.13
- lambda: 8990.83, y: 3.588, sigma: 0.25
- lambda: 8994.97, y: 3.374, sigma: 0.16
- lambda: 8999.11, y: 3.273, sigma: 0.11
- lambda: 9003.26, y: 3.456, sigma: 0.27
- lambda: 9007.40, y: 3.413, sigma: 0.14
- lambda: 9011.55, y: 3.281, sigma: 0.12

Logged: 3.719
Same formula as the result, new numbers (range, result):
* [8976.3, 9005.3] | 3.765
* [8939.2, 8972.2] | 3.703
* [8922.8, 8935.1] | 3.589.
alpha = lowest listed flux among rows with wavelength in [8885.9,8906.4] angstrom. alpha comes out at 3.229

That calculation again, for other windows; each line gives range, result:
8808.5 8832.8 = 3.458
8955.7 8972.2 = 3.419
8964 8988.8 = 3.465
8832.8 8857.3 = 3.404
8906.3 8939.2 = 3.183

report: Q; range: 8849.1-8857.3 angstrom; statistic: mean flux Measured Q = 3.55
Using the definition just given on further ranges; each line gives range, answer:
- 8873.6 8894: 3.39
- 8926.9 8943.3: 3.51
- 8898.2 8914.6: 3.47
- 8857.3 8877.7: 3.39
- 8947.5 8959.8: 3.52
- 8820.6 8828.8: 3.53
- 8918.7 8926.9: 3.39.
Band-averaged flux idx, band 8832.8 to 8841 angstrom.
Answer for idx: 3.62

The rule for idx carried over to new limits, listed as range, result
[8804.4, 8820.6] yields 3.61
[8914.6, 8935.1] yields 3.5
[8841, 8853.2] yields 3.61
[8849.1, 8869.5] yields 3.49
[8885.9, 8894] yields 3.35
